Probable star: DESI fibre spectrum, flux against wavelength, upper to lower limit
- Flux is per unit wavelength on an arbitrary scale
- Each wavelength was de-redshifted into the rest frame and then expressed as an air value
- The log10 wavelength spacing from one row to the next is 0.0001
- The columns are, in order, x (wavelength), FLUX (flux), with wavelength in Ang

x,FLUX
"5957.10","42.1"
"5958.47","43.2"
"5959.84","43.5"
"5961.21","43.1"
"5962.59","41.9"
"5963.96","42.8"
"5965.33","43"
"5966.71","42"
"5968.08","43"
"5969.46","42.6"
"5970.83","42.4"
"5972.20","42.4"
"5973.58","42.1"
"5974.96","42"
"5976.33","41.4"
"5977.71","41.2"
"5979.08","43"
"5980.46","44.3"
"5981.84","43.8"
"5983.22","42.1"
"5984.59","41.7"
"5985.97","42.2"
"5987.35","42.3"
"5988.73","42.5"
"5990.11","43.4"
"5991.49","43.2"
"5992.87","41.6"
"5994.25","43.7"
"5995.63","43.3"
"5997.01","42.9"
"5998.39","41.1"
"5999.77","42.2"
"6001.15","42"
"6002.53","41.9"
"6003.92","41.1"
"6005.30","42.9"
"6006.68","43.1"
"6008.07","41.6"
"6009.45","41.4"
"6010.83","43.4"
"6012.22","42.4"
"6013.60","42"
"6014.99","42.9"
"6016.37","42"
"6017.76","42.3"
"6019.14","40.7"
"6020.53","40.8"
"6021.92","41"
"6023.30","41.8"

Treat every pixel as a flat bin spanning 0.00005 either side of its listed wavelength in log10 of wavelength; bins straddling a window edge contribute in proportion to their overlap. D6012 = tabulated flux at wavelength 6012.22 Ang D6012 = 42.4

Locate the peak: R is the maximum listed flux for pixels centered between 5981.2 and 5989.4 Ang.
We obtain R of 43.8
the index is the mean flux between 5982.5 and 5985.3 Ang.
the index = 42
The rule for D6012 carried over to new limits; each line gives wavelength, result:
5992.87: 41.6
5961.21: 43.1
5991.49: 43.2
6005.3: 42.9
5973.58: 42.1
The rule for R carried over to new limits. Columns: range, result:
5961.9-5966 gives 43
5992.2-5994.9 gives 43.7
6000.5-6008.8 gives 43.1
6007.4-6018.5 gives 43.4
